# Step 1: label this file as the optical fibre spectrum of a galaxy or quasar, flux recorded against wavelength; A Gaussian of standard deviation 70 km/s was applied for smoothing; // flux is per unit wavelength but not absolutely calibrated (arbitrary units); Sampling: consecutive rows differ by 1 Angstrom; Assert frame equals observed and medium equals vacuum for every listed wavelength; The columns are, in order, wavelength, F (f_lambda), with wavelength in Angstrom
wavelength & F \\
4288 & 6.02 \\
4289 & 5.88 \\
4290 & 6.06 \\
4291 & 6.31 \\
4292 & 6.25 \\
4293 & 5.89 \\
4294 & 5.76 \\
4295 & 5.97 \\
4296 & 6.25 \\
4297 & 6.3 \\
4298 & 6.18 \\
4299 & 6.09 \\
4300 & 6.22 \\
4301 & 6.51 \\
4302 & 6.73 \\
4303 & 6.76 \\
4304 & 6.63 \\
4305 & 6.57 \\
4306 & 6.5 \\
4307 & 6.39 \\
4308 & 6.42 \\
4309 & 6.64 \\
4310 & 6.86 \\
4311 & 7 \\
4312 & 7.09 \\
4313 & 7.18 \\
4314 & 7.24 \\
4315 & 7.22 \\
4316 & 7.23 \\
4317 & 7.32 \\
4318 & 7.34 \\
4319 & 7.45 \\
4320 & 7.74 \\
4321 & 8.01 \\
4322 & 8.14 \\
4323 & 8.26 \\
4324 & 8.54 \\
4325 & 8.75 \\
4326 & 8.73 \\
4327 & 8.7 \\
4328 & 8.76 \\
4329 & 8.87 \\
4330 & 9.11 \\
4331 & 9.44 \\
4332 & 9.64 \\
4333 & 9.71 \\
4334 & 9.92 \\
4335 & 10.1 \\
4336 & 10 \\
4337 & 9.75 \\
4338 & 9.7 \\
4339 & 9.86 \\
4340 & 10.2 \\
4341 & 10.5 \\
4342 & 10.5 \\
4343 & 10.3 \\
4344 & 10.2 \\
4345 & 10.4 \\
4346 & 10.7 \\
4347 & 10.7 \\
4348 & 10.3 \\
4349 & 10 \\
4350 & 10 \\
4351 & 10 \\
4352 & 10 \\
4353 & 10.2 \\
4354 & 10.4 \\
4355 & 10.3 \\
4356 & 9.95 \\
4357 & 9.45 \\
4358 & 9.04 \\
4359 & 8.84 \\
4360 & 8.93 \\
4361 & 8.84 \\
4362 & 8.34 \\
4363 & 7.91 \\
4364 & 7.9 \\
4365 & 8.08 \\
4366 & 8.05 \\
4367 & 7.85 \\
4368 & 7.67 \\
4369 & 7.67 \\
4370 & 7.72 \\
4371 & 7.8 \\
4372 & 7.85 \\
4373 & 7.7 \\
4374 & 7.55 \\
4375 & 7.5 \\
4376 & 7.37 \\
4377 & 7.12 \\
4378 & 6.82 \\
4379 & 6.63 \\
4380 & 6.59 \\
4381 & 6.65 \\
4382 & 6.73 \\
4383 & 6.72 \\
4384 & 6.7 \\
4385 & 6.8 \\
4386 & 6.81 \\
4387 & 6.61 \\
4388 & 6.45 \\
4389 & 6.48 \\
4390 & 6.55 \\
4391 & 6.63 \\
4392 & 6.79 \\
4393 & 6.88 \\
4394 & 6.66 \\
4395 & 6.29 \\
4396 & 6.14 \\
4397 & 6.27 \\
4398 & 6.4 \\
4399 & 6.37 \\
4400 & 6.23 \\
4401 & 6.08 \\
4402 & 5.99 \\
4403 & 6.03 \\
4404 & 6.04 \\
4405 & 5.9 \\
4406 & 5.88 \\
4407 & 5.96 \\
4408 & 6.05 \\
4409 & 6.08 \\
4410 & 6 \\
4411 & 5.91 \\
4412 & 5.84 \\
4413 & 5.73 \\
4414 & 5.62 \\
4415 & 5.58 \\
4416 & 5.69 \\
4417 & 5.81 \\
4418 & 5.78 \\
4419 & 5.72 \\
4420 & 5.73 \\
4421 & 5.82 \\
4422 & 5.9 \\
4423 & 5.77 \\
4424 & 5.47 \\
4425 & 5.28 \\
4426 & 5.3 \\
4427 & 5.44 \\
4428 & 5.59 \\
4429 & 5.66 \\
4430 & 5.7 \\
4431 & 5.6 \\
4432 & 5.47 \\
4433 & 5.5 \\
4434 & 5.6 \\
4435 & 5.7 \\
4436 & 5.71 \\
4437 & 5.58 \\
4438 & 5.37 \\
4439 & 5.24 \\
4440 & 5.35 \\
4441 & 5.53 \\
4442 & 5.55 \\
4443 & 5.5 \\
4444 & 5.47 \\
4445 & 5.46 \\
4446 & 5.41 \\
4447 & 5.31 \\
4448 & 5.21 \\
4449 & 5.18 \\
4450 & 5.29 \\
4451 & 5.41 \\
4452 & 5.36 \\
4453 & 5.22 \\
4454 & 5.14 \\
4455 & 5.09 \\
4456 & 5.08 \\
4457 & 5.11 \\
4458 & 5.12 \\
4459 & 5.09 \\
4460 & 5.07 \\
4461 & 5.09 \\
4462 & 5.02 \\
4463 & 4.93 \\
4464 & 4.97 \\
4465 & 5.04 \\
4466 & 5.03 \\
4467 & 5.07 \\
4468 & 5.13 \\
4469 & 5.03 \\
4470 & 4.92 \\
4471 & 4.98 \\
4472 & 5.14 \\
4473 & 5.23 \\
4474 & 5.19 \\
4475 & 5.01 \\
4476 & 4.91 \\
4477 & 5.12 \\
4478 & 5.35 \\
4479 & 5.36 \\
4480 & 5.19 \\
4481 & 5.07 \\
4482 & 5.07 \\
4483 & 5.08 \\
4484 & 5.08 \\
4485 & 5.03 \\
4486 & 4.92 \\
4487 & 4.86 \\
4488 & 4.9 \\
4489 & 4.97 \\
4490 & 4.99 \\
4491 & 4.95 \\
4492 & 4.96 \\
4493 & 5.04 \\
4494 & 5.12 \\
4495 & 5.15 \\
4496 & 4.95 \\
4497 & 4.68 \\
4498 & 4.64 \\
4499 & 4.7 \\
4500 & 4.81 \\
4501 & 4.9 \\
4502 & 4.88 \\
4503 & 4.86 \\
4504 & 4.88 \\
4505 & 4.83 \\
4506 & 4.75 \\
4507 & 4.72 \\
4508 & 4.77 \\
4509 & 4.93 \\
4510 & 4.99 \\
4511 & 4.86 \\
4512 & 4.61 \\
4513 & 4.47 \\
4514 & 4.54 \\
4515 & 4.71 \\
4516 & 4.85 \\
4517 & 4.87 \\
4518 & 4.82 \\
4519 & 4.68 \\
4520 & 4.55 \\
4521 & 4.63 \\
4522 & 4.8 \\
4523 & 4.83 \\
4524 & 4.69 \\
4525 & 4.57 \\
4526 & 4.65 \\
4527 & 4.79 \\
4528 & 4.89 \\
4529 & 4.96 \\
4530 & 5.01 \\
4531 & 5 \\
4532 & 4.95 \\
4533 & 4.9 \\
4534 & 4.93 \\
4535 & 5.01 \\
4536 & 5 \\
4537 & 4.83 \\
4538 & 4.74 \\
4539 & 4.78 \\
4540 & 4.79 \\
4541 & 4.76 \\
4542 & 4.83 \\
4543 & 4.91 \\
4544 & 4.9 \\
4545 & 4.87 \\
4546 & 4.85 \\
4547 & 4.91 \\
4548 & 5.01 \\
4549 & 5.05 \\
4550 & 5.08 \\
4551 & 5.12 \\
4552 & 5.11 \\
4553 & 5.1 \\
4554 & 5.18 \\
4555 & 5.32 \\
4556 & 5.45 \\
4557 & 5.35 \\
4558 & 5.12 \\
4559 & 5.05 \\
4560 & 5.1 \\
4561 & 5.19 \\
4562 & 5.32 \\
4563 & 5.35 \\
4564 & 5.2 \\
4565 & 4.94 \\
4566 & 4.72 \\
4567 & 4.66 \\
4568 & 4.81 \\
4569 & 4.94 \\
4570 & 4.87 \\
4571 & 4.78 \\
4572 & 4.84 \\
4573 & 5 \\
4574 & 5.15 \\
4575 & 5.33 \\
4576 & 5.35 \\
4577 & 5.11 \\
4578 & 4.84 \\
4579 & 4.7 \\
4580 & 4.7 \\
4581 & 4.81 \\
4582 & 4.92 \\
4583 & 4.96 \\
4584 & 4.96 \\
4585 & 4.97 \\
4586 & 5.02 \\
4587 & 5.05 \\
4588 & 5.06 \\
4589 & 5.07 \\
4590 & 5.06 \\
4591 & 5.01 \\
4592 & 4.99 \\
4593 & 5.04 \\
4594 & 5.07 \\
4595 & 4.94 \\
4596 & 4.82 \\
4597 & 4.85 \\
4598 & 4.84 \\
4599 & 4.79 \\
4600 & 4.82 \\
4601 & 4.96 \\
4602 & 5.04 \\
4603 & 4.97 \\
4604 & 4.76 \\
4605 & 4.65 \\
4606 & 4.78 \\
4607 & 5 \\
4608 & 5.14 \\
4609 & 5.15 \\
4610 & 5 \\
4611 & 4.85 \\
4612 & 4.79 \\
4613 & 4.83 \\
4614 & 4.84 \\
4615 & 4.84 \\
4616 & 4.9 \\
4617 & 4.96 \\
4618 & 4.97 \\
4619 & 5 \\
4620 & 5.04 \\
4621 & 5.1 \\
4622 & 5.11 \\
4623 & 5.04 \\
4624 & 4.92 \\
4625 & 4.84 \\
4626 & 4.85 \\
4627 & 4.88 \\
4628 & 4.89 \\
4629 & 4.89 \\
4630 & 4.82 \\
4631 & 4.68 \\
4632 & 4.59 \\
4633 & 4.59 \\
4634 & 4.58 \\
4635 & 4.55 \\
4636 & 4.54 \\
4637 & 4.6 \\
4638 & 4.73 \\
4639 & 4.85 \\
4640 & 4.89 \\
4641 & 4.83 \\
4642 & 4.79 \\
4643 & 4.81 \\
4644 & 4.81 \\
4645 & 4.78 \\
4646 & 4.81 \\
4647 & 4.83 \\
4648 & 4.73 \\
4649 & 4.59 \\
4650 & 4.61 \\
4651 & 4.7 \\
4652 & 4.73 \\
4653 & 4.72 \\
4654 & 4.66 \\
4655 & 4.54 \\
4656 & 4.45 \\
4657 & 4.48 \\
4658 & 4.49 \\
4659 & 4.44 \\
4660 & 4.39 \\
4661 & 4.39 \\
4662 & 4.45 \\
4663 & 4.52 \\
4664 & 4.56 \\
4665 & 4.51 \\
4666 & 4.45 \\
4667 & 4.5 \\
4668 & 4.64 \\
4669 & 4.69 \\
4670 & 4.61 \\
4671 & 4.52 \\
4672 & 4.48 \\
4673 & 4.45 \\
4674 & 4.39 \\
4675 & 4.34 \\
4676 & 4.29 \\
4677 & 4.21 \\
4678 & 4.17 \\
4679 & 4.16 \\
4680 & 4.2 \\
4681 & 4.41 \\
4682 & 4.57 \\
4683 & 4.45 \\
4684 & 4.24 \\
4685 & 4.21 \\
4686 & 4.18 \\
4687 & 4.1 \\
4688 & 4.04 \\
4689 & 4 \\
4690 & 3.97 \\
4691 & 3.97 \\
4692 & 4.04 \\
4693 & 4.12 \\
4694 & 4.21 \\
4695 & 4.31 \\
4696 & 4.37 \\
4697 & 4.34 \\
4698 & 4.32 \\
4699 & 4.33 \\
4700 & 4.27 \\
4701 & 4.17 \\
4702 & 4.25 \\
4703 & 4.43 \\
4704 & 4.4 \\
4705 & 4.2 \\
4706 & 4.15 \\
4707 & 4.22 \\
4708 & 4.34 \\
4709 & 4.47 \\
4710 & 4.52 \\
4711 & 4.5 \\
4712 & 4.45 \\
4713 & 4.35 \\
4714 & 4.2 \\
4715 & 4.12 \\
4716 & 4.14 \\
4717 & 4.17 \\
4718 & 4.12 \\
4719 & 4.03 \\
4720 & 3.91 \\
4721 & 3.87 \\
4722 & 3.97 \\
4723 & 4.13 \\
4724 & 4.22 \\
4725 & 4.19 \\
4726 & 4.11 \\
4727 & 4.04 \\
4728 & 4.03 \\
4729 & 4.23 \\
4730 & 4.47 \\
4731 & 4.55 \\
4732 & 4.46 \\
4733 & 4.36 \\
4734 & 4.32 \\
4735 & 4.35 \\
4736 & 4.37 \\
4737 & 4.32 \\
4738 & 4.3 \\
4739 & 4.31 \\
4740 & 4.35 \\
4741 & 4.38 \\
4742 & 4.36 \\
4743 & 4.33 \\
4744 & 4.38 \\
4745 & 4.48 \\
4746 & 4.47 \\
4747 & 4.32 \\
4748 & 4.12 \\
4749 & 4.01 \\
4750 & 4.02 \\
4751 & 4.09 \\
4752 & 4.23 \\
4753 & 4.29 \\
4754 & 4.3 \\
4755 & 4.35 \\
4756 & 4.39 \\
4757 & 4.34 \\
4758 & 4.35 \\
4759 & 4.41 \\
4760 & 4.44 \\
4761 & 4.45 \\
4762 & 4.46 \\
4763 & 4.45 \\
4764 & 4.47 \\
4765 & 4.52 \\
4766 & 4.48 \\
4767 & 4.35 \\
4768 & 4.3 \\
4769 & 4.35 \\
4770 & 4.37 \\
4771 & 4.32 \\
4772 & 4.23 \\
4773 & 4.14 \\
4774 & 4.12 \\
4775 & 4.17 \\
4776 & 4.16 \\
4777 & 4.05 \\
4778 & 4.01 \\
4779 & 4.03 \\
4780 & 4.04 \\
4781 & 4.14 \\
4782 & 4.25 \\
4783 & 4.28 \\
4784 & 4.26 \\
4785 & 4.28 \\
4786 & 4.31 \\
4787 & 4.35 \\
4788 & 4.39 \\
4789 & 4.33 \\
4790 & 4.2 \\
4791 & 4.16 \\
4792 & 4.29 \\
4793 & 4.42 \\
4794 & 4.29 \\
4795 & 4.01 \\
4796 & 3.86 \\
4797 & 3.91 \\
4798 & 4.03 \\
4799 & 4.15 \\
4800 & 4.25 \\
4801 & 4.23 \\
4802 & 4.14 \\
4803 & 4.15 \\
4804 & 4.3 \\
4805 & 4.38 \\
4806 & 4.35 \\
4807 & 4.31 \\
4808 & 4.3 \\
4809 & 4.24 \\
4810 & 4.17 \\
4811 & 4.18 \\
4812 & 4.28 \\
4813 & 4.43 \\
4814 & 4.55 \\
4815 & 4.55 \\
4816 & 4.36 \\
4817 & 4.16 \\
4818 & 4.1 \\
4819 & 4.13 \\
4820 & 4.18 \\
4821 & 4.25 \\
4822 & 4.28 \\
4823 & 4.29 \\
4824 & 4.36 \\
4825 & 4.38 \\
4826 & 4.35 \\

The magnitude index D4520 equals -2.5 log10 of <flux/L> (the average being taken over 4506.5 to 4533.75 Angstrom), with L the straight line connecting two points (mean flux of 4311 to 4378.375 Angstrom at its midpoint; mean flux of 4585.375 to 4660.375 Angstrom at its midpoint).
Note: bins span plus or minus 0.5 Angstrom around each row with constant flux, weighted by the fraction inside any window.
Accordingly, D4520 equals 0.30 mag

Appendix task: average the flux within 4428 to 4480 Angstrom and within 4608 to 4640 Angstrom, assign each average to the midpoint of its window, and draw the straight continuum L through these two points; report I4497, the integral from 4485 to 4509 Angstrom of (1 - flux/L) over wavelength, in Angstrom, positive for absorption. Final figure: 1.3 Angstrom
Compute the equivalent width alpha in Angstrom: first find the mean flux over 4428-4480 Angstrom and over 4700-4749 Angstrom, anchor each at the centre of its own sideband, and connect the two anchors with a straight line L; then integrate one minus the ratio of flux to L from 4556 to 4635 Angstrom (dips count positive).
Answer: -3.35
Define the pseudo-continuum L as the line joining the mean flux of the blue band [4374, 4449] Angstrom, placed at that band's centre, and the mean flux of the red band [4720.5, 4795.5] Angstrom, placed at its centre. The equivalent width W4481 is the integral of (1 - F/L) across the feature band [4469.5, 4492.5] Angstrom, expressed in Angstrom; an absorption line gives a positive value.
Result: 2.5 Angstrom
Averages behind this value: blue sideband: 6.02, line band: 5.06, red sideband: 4.27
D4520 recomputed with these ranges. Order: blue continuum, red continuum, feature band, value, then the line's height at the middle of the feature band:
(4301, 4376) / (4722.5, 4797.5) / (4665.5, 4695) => 0.18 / 5.08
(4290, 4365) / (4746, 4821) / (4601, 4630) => 0.17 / 5.76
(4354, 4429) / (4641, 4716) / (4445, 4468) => 0.21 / 6.26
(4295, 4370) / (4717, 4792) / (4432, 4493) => 0.35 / 7.16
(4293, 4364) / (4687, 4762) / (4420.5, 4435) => 0.30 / 7.38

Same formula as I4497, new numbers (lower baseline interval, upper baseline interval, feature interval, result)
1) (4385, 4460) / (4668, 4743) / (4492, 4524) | 3.1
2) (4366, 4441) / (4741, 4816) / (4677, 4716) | 3.7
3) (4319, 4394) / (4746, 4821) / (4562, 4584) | 4.8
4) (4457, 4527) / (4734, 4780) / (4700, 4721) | 0.8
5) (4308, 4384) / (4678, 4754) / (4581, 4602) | 2.7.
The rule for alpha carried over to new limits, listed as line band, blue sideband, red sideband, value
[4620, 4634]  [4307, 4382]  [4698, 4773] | 1.6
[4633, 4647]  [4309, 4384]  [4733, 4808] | 2.2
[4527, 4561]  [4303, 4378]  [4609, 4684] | 5.5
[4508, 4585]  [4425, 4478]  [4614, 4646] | 1.7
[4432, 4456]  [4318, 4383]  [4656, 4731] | 6.9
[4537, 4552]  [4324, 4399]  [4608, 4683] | 2.7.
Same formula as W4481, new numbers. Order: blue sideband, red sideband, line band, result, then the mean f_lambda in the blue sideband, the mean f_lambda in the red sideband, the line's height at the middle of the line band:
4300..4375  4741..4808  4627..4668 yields 6.4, 8.55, 4.26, 5.51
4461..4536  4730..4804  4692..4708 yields 0.6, 4.92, 4.27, 4.43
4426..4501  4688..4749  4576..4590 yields -0.6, 5.19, 4.25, 4.75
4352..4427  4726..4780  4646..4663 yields 1.5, 6.93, 4.3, 5.01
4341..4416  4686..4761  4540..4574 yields 4.9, 7.61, 4.25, 5.87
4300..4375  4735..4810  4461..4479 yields 5.4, 8.55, 4.27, 7.25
